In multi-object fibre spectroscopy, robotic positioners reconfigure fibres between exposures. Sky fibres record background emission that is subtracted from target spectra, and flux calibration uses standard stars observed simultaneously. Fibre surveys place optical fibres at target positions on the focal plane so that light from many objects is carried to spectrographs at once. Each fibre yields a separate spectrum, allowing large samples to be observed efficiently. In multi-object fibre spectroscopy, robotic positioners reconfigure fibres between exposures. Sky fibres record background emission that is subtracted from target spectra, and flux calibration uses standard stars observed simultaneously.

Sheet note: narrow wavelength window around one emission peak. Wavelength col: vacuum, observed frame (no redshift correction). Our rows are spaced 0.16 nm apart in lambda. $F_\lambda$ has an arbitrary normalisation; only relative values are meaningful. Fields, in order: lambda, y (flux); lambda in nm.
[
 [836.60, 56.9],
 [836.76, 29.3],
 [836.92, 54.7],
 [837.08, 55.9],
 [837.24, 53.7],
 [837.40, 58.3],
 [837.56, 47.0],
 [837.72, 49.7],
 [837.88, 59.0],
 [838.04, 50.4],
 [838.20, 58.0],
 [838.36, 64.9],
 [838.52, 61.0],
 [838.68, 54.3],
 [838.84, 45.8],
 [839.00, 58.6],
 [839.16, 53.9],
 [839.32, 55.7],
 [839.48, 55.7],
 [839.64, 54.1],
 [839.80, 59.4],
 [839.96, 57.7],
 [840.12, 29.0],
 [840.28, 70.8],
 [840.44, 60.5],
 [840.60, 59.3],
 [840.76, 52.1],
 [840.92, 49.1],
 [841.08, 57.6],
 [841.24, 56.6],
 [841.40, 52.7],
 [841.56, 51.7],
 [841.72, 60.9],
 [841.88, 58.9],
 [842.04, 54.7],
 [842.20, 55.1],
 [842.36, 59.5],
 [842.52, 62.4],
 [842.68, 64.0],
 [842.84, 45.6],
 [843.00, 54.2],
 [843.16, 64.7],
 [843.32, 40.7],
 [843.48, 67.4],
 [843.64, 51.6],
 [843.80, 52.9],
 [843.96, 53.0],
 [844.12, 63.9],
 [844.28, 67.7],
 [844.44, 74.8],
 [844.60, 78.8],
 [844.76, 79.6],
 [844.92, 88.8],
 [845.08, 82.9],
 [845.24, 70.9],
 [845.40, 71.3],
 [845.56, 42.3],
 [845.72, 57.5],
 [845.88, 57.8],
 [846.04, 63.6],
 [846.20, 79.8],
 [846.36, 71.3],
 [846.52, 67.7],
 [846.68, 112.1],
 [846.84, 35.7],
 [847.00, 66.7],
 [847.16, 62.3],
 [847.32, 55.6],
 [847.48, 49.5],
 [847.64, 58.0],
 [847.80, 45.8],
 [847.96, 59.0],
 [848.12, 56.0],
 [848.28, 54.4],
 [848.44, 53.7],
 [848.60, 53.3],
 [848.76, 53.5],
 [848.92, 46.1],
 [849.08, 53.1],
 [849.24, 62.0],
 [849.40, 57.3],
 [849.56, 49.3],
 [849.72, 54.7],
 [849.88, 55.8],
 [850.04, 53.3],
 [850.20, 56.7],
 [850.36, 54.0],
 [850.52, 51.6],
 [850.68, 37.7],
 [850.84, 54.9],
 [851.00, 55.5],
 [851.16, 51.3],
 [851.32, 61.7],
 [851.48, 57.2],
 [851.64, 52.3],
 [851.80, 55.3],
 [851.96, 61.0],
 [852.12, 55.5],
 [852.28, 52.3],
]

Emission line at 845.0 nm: [S II] 6716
